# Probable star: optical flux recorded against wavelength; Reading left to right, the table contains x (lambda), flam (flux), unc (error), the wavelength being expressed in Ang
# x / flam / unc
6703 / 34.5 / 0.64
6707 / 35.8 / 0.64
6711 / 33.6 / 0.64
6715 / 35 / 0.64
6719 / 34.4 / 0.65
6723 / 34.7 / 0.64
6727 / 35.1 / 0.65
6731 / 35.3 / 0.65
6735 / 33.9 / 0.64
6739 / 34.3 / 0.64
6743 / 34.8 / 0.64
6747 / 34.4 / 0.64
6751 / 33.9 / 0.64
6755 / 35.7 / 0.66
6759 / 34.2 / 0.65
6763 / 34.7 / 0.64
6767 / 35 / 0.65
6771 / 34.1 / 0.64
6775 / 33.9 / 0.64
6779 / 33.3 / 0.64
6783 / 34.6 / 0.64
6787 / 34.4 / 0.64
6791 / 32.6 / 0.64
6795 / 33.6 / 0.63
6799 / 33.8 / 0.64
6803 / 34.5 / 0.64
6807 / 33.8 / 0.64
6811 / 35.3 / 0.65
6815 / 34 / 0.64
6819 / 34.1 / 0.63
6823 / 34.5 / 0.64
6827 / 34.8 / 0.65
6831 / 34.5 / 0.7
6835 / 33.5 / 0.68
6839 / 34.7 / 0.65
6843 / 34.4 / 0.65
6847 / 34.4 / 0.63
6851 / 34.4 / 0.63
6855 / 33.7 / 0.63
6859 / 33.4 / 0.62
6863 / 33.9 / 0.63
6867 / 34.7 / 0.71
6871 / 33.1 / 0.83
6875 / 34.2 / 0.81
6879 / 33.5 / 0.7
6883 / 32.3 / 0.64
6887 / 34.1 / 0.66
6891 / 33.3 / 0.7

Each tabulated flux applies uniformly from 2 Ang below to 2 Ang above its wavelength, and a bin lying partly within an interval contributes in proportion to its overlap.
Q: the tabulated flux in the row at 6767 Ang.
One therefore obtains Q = 35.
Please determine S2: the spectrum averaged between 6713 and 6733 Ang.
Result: 34.9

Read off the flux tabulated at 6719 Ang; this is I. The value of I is 34.4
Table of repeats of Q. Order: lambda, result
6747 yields 34.4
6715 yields 35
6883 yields 32.3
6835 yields 33.5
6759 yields 34.2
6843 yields 34.4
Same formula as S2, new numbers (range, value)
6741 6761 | 34.6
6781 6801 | 33.8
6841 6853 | 34.4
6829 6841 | 34.2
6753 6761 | 35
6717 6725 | 34.5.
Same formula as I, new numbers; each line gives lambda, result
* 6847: 34.4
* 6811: 35.3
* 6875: 34.2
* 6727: 35.1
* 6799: 33.8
